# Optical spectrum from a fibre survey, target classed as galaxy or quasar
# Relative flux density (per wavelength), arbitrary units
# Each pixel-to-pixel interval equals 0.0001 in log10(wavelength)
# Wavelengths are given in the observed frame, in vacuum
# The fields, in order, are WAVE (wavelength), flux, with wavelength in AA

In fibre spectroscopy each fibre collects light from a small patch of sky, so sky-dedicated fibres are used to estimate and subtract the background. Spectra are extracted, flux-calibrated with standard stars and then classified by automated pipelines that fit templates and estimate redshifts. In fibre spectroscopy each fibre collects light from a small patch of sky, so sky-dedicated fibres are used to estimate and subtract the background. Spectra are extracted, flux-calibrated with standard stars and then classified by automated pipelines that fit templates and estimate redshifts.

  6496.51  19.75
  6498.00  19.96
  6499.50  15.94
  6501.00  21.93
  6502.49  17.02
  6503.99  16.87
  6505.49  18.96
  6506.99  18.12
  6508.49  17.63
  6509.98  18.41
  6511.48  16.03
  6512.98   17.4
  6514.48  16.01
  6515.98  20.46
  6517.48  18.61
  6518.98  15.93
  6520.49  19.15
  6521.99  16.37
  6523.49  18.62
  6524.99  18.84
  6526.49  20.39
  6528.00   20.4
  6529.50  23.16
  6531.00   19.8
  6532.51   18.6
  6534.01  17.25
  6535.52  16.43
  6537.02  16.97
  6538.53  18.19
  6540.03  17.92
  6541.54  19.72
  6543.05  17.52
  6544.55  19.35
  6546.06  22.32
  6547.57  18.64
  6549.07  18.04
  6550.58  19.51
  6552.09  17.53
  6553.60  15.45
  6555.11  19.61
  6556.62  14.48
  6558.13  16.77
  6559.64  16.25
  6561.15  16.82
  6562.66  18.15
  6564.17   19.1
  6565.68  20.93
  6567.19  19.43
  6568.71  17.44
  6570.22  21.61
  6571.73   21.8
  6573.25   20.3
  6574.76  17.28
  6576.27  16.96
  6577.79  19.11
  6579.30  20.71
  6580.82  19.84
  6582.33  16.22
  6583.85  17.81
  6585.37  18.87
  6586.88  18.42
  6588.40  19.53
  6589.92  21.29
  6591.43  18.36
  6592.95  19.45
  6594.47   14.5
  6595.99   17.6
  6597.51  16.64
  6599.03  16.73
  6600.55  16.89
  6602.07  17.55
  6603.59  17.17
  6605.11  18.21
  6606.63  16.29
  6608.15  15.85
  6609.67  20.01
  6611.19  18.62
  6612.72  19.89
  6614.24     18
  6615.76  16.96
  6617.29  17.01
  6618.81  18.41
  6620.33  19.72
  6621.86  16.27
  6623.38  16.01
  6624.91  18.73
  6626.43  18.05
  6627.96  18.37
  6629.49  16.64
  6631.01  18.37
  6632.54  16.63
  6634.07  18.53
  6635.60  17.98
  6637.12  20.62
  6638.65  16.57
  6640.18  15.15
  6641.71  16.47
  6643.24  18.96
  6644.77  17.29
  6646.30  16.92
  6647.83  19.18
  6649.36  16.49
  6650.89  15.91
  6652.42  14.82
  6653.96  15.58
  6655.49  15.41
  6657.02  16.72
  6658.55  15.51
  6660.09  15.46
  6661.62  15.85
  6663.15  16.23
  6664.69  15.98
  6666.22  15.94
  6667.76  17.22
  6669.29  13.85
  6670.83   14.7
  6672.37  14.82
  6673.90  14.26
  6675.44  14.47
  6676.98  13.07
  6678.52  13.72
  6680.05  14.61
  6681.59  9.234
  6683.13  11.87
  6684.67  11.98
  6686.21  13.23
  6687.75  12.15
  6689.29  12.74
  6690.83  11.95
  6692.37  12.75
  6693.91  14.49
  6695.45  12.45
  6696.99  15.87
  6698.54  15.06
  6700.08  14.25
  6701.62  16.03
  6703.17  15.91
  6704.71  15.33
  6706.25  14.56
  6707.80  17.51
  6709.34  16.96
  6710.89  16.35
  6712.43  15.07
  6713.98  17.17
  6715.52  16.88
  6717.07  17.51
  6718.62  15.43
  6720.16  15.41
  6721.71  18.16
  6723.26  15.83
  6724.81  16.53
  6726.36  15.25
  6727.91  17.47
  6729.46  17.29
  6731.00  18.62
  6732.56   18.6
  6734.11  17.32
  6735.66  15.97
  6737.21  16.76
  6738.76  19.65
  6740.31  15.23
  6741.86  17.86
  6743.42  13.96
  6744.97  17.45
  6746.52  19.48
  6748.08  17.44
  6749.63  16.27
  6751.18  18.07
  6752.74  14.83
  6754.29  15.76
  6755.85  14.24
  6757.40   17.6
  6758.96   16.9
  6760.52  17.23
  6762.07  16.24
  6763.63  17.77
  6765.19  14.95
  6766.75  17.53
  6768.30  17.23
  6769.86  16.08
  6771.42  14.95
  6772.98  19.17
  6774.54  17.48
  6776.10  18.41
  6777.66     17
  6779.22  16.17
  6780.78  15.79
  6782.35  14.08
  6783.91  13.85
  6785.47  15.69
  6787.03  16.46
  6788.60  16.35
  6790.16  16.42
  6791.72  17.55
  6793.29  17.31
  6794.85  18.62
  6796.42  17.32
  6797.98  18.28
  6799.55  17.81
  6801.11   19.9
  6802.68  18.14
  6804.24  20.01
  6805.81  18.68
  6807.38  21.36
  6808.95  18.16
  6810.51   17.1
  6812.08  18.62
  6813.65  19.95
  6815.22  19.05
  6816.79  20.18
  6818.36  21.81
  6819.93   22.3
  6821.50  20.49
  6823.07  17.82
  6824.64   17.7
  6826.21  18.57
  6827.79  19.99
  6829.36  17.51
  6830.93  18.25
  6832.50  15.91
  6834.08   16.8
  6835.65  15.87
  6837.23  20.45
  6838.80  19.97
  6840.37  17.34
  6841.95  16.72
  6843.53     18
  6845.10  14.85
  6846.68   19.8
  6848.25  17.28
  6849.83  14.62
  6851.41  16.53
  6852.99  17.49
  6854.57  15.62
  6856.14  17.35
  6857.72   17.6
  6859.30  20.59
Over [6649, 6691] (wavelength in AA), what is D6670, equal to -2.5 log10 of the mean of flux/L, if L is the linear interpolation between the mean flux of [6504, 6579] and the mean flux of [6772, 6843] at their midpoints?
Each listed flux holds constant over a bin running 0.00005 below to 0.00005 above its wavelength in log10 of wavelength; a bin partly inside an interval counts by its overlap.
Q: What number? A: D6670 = 0.25 mag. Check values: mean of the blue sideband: 18.4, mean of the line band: 14.4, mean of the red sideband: 18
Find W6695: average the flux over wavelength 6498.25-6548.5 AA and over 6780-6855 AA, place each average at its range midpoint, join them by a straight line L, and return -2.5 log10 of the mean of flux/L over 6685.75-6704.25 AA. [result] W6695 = 0.285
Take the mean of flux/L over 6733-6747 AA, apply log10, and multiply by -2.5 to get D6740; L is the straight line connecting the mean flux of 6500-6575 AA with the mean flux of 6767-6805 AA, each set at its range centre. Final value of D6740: 0.02 mag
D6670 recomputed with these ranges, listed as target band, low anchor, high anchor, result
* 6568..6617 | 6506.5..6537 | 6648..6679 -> -0.088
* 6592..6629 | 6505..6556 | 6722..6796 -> 0.014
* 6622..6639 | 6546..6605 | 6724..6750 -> 0.003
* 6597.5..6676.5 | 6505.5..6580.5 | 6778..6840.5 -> 0.089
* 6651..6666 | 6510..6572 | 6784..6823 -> 0.174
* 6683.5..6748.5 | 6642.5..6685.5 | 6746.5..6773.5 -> 0.013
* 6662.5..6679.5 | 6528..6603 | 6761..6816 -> 0.201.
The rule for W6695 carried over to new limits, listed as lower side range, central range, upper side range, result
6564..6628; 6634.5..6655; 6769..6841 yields 0.07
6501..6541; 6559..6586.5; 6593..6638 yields -0.05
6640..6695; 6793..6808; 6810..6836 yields -0.03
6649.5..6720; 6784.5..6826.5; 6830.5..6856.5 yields -0.12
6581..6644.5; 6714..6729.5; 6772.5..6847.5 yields 0.09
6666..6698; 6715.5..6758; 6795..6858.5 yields -0.10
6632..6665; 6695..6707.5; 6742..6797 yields 0.11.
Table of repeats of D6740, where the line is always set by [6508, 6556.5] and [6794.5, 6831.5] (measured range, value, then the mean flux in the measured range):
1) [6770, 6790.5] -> 0.17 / 16.3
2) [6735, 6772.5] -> 0.14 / 16.7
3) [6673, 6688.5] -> 0.41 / 12.9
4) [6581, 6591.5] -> -0.01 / 18.7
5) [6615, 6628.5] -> 0.05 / 17.7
